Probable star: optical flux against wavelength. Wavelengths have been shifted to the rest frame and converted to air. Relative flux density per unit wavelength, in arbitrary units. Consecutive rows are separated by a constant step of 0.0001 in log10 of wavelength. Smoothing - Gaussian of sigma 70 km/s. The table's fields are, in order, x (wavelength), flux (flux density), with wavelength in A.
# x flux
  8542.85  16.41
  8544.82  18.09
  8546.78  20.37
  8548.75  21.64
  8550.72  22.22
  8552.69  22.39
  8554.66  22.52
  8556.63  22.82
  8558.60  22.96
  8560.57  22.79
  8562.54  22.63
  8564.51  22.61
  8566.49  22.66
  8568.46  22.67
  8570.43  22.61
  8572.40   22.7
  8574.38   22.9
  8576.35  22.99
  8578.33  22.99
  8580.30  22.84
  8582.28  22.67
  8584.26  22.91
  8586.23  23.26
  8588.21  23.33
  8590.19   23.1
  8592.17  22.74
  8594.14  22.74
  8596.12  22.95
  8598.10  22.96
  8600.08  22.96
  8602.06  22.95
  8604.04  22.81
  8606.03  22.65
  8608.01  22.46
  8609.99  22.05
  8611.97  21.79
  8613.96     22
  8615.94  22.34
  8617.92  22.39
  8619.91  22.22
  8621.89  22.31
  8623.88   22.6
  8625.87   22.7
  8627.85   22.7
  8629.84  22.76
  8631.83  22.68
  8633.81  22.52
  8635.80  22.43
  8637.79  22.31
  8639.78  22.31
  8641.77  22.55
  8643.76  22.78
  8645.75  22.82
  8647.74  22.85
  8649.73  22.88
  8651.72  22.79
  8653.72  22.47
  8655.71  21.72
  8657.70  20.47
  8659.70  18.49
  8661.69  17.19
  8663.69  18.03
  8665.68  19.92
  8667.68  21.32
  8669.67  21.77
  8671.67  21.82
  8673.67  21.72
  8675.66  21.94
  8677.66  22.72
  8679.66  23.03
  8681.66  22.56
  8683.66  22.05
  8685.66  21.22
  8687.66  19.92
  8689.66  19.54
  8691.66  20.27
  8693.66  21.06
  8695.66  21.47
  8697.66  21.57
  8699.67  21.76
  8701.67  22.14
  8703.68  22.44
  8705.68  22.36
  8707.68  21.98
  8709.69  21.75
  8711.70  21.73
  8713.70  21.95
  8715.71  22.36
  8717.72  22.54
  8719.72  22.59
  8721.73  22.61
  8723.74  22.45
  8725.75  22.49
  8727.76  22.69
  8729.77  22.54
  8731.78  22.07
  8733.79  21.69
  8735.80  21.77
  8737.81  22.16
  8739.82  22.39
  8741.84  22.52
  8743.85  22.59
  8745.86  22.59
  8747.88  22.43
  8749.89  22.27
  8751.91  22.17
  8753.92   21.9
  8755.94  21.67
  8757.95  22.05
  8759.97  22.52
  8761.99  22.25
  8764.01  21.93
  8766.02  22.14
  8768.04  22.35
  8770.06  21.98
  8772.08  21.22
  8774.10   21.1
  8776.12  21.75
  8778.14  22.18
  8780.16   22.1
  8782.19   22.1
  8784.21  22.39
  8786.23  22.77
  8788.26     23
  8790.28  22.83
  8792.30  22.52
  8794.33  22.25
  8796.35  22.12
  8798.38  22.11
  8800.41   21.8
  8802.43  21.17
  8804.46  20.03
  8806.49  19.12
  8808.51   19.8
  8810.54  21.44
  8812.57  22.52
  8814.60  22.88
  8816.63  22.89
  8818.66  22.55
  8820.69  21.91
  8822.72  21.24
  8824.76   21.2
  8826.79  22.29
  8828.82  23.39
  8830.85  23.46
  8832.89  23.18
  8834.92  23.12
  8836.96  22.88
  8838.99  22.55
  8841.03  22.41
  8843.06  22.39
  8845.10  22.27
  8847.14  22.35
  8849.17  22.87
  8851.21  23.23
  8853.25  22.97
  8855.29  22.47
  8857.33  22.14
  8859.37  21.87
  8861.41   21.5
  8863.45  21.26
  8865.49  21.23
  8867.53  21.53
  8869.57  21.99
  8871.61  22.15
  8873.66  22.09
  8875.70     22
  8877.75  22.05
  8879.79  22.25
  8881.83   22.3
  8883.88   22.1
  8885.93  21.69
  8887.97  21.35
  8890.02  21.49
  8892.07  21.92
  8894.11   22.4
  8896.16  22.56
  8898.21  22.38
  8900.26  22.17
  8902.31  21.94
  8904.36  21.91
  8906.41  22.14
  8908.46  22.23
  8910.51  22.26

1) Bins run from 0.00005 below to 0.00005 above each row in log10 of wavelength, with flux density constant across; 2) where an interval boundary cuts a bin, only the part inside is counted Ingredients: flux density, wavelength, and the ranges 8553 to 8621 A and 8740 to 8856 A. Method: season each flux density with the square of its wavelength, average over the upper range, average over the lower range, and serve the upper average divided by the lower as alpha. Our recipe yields 1.0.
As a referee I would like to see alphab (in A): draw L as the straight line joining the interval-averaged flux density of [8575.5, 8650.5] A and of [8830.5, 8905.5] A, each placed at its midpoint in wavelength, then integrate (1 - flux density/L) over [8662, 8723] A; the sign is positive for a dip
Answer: 2.6 A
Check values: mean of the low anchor 22.7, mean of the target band 21.6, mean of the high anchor 22.2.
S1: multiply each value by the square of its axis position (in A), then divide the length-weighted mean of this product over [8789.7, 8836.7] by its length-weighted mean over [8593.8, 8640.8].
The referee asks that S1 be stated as 1.0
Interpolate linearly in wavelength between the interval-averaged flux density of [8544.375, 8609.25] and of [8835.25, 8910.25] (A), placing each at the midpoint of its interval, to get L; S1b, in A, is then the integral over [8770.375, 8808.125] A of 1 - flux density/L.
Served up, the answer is 0.8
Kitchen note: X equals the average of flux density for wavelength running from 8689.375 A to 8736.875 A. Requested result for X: 21.9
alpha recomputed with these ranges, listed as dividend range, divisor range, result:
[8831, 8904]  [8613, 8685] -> 1.07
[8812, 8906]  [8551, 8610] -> 1.04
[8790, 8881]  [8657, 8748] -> 1.05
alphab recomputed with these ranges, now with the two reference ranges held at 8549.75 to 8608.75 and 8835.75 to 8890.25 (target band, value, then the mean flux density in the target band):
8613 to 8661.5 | 1.1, 22.2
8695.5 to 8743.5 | 0.6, 22.2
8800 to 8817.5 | 0.8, 21.3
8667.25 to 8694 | 1.2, 21.5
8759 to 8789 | 0.3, 22.1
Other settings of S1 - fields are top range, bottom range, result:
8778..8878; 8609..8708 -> 1.06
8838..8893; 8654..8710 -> 1.09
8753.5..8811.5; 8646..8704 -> 1.05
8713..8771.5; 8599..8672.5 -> 1.04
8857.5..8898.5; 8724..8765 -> 1.02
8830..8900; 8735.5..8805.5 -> 1.03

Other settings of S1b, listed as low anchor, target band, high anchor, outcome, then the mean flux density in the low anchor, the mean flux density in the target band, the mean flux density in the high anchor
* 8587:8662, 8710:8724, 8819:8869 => 0.0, 22.3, 22.3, 22.3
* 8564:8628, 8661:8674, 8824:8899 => 1.3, 22.7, 20.2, 22.3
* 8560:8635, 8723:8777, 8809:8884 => 0.7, 22.7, 22.1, 22.3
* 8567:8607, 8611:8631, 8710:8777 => 0.3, 22.9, 22.4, 22.2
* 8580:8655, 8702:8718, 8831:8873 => 0.3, 22.6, 22.1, 22.3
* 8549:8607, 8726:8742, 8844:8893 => 0.1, 22.8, 22.2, 22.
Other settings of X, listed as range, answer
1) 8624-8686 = 21.8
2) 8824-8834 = 22.8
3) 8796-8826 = 21.5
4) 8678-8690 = 21.6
